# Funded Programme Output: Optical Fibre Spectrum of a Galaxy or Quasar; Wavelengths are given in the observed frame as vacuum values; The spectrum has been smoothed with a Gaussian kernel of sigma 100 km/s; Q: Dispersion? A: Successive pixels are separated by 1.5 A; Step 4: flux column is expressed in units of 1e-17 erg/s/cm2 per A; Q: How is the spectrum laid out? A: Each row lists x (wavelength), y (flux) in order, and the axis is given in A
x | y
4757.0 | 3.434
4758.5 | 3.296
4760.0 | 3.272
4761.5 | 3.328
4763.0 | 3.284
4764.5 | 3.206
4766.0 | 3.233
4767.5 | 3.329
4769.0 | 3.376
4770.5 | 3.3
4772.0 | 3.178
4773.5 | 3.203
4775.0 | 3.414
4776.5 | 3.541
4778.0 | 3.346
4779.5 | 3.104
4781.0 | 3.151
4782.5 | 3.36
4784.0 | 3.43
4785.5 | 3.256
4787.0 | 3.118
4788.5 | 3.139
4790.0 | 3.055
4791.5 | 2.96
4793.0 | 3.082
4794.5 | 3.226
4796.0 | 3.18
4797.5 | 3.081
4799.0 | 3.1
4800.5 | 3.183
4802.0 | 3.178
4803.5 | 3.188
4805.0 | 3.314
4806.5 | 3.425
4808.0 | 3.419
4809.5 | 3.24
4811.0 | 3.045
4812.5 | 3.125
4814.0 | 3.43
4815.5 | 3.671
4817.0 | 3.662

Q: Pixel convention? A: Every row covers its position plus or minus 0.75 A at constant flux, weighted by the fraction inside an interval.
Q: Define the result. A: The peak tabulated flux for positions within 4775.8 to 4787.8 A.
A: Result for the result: 3.541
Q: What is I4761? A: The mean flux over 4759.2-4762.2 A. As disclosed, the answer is 3.3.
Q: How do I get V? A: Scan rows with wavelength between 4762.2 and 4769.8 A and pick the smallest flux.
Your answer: 3.206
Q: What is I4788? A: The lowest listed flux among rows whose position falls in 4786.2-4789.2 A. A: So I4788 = 3.118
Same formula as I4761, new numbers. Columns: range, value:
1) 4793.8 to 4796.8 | 3.2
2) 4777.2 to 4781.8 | 3.21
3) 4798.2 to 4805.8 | 3.19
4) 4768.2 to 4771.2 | 3.34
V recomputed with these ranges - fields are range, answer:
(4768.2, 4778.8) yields 3.178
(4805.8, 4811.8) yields 3.045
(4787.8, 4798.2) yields 2.96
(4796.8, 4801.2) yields 3.081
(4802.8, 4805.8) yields 3.188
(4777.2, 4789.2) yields 3.104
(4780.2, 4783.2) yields 3.151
